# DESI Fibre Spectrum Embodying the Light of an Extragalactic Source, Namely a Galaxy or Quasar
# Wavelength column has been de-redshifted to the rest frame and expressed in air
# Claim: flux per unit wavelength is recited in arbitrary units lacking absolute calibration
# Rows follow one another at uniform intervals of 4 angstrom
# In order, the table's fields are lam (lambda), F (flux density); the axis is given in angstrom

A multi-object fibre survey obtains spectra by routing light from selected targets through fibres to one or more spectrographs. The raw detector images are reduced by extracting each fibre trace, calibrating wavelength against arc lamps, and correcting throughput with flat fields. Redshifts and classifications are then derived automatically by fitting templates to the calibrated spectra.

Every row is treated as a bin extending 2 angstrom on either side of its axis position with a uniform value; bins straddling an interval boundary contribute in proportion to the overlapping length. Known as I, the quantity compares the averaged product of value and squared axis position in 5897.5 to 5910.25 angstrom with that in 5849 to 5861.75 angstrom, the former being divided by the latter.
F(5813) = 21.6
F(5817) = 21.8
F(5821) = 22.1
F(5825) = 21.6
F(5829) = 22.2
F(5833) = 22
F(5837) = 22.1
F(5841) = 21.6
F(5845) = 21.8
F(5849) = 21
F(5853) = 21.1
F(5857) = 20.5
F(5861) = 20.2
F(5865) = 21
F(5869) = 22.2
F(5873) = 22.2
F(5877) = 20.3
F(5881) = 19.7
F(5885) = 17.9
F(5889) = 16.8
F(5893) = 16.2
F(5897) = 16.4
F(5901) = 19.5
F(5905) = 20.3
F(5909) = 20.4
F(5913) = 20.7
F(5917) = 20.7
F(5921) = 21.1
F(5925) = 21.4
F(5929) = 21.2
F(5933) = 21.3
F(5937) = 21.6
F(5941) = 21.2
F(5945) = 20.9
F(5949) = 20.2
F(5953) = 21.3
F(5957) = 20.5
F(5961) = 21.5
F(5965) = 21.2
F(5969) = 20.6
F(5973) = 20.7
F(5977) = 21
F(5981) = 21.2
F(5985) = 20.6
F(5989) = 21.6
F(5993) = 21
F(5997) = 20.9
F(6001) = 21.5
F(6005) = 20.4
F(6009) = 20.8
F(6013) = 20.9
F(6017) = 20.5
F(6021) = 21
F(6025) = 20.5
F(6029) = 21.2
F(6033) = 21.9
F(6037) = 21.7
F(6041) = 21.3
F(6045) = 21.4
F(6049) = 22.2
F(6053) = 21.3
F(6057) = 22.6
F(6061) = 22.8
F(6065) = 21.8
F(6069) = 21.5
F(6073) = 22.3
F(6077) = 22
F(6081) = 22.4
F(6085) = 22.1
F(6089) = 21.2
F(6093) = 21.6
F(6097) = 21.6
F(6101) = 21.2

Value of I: 0.96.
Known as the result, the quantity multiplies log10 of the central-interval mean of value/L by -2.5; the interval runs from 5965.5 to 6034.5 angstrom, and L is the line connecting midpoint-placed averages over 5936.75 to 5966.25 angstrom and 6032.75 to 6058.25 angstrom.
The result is 0.02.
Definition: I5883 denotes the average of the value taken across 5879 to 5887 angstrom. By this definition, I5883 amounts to 18.8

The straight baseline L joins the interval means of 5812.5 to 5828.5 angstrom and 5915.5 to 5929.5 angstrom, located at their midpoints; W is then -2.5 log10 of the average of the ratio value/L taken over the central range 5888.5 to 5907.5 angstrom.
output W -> 0.18 mag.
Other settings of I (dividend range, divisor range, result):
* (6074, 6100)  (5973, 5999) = 1.07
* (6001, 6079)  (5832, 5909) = 1.13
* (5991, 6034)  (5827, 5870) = 1.03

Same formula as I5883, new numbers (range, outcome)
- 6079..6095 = 21.8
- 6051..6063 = 22.2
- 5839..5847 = 21.7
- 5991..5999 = 20.9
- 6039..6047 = 21.4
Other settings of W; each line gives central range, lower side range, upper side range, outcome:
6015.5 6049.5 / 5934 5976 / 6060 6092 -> 0.018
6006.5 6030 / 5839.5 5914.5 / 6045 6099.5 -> 0.031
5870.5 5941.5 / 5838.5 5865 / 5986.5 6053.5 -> 0.062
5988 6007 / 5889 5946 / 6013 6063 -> -0.001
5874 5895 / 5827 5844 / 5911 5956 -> 0.171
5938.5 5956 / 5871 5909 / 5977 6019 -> -0.049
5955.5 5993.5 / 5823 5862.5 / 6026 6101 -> 0.033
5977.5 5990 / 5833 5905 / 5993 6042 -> -0.013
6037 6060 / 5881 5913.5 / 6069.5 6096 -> -0.027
